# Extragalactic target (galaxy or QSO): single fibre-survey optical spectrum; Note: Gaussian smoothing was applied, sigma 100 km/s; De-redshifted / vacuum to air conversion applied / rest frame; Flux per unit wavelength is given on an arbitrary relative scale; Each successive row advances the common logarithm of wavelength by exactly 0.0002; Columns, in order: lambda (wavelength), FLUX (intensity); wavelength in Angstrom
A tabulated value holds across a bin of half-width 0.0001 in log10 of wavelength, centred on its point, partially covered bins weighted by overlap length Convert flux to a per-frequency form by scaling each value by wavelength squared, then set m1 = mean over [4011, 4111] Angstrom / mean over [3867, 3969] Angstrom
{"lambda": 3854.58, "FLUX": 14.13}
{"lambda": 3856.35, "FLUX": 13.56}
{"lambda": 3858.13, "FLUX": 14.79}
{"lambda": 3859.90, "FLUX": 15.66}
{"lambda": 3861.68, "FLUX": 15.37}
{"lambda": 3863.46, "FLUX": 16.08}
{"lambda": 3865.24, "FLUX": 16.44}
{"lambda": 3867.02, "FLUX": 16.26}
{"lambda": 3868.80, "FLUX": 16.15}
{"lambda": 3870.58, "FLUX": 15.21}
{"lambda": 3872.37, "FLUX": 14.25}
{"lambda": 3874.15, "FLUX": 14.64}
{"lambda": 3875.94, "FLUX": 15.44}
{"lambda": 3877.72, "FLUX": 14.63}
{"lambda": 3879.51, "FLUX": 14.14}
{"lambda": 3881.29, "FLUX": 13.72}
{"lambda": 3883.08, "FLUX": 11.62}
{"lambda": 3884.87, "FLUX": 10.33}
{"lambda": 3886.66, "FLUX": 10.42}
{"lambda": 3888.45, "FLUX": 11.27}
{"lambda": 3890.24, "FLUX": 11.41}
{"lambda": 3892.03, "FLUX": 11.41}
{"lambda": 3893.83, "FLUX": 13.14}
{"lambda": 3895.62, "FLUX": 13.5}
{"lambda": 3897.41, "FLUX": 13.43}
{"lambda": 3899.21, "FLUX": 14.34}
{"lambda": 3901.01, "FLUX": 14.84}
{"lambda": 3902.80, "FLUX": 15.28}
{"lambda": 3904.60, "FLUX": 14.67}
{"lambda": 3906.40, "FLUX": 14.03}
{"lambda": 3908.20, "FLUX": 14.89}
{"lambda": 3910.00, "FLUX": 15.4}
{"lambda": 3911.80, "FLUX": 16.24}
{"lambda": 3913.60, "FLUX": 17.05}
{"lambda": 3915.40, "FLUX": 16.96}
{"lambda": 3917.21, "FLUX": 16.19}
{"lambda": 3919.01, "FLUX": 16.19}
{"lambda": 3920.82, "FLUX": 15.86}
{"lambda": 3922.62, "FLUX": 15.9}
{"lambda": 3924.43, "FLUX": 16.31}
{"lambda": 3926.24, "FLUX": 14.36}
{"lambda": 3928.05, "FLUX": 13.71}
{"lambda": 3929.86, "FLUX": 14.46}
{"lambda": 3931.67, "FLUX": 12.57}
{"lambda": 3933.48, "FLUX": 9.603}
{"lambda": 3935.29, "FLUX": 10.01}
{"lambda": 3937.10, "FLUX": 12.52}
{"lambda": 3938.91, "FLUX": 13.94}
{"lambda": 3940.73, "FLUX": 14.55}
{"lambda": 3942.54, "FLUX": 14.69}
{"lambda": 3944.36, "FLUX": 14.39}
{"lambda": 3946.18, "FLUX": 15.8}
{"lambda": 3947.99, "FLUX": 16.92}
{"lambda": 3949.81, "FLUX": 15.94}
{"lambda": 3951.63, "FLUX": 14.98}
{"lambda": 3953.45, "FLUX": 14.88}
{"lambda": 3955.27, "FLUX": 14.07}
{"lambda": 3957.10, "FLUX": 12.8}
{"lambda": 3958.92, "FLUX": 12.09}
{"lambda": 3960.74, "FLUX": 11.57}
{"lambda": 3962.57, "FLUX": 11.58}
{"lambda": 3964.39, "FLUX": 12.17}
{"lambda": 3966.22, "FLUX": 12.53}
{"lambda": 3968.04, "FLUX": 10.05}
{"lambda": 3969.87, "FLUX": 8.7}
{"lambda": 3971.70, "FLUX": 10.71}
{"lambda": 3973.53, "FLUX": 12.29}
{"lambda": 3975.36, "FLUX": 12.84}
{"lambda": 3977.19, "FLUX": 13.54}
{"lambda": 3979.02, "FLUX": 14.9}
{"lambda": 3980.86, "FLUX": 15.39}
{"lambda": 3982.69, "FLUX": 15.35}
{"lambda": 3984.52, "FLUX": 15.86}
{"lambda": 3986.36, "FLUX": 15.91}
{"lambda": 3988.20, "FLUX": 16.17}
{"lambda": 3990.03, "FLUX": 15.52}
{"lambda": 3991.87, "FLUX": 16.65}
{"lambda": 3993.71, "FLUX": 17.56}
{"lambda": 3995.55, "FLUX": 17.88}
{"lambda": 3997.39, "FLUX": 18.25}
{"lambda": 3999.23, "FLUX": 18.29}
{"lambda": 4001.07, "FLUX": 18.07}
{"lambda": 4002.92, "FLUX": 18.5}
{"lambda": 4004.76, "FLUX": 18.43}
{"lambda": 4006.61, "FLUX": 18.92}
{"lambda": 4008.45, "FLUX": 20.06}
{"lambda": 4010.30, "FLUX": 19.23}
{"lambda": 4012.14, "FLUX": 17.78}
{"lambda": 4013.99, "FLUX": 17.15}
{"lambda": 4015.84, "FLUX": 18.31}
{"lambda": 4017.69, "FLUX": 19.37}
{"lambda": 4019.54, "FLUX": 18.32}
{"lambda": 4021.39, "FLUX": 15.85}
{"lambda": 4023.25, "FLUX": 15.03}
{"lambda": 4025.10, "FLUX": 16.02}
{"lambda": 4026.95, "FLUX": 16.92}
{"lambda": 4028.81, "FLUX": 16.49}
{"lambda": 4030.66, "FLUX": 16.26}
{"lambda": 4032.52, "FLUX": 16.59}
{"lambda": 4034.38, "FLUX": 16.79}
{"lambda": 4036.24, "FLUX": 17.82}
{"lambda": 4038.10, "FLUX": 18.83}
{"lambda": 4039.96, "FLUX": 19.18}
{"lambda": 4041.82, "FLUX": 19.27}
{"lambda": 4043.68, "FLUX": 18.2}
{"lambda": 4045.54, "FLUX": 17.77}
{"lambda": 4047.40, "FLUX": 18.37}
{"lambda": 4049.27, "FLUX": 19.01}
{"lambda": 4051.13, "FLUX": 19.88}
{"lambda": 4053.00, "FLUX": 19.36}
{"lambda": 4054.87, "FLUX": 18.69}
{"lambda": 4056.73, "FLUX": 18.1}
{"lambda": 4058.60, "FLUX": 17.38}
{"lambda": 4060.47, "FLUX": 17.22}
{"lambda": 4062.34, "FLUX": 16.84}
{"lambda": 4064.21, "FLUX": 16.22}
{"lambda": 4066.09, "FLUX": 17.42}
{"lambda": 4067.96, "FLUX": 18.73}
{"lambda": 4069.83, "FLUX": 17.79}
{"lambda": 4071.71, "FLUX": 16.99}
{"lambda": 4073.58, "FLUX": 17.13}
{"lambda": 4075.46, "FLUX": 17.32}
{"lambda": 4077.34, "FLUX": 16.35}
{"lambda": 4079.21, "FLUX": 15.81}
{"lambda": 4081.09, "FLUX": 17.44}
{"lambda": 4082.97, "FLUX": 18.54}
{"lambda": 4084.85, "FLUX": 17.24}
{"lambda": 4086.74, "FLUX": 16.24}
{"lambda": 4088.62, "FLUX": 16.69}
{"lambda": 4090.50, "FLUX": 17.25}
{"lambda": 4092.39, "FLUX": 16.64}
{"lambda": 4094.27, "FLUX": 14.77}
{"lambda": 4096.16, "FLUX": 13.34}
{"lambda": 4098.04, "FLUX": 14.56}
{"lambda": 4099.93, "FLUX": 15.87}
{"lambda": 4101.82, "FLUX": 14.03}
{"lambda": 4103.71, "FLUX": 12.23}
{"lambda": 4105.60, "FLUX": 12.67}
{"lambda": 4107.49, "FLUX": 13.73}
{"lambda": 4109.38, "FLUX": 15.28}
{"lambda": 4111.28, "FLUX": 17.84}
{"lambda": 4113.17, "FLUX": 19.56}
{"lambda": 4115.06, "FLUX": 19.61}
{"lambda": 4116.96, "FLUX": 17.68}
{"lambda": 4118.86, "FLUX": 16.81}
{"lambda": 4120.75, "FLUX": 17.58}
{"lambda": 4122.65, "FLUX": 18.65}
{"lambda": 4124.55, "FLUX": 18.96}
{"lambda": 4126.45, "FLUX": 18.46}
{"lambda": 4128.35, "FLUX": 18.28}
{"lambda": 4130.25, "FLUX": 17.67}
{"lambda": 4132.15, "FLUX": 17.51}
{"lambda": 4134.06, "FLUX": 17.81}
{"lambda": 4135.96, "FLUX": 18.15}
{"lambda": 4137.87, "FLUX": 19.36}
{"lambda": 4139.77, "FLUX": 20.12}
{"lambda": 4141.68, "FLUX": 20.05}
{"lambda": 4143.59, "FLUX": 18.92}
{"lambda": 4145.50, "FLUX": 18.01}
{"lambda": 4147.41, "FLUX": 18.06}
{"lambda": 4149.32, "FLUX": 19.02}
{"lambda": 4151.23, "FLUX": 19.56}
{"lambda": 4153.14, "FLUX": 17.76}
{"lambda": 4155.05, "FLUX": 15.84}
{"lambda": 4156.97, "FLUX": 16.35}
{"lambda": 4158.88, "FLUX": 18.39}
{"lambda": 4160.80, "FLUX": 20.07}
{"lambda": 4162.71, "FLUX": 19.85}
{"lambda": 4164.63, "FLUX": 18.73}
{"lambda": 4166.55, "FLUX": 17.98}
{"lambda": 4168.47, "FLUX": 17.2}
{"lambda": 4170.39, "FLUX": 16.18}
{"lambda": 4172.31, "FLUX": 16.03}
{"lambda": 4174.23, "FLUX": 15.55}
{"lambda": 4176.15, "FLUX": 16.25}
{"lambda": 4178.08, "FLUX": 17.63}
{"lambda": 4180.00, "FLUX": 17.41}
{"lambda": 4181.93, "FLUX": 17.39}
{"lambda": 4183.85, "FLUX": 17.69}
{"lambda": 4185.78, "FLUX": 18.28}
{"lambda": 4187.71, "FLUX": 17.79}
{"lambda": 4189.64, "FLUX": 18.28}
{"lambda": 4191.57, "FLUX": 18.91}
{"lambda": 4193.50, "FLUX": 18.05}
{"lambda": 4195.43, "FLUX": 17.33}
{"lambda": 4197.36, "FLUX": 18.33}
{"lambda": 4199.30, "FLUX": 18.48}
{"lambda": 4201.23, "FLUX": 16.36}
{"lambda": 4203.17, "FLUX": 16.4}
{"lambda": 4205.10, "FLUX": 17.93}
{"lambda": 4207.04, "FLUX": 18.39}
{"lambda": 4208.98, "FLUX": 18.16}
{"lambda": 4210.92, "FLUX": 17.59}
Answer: 1.3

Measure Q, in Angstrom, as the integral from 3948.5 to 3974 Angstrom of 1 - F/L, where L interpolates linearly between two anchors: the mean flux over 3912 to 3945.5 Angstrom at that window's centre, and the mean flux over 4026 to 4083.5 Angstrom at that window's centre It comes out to 4.6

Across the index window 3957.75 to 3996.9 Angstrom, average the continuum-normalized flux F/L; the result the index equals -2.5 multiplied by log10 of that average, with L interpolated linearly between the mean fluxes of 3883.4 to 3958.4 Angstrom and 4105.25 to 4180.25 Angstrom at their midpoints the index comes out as 0.094 mag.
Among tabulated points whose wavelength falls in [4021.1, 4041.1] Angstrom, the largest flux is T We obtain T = 19.18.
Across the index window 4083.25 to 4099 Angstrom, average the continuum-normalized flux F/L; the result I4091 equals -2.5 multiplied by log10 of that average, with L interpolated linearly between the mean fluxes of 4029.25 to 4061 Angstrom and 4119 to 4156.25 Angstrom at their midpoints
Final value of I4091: 0.15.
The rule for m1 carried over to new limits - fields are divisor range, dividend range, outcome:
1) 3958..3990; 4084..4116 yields 1.28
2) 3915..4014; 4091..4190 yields 1.27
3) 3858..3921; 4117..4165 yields 1.44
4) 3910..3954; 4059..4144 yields 1.26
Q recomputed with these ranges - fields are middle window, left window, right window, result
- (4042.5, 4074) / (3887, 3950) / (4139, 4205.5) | -3.31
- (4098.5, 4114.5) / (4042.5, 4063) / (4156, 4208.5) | 2.48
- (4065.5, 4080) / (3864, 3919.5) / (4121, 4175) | -0.15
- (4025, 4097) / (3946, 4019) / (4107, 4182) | -3.24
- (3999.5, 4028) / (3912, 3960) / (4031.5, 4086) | -2.23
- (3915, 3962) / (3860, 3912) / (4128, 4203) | 1.80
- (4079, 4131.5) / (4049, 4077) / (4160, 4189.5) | 3.44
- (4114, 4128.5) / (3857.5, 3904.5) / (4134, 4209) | -0.84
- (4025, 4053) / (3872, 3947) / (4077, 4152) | -3.37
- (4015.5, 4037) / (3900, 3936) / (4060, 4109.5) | -1.82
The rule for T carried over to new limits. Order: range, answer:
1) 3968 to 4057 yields 20.06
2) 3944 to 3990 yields 16.92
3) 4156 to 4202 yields 20.07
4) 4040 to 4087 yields 19.88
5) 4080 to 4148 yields 20.12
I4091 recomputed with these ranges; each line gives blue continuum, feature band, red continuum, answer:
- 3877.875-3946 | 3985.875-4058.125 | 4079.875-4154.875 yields -0.139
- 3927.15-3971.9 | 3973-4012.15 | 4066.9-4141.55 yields -0.180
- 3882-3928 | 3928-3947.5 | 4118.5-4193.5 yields 0.104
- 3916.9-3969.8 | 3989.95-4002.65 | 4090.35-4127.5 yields -0.211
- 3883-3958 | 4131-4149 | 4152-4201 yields -0.092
